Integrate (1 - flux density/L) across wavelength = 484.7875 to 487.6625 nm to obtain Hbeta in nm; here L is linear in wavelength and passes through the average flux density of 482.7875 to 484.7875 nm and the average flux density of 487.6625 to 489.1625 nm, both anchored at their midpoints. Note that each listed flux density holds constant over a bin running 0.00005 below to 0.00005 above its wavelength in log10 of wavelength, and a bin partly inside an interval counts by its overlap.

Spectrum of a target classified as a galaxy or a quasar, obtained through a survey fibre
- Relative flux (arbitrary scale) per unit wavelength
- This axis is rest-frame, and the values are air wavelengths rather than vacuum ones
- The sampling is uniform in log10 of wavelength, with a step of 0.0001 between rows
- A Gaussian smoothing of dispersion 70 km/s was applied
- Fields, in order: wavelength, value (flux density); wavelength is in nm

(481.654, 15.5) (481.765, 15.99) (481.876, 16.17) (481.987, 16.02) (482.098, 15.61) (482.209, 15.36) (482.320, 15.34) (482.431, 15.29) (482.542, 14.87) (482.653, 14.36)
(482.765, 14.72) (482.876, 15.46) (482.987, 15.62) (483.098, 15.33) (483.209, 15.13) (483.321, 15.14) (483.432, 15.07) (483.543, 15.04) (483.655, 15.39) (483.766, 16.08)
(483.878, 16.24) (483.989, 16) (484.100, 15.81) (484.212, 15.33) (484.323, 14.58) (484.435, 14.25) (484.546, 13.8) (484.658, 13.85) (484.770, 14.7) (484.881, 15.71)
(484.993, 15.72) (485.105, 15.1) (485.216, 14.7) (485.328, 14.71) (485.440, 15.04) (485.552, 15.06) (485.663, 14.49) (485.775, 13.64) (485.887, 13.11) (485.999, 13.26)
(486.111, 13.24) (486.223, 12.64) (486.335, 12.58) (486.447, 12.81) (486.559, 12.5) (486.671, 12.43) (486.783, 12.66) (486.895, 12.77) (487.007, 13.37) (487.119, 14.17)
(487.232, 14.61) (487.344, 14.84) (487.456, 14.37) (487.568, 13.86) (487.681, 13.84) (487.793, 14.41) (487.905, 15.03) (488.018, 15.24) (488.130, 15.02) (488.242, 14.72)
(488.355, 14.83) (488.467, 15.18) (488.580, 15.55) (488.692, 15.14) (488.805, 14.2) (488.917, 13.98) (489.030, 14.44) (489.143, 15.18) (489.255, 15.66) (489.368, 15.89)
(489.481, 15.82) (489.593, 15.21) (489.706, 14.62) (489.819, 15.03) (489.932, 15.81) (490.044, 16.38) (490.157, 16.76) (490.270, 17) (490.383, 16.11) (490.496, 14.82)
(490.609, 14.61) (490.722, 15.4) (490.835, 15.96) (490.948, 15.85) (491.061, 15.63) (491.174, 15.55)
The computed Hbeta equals 0.203 nm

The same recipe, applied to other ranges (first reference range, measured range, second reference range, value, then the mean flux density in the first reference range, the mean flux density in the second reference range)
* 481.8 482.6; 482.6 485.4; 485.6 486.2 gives -0.11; 15.5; 13.5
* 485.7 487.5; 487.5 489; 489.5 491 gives -0.03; 13.3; 15.7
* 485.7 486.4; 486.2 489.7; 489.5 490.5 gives 0.02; 13.1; 15.8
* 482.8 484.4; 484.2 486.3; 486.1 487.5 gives 0.00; 15.4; 13.3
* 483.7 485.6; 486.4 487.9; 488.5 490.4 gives 0.16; 15.1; 15.4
